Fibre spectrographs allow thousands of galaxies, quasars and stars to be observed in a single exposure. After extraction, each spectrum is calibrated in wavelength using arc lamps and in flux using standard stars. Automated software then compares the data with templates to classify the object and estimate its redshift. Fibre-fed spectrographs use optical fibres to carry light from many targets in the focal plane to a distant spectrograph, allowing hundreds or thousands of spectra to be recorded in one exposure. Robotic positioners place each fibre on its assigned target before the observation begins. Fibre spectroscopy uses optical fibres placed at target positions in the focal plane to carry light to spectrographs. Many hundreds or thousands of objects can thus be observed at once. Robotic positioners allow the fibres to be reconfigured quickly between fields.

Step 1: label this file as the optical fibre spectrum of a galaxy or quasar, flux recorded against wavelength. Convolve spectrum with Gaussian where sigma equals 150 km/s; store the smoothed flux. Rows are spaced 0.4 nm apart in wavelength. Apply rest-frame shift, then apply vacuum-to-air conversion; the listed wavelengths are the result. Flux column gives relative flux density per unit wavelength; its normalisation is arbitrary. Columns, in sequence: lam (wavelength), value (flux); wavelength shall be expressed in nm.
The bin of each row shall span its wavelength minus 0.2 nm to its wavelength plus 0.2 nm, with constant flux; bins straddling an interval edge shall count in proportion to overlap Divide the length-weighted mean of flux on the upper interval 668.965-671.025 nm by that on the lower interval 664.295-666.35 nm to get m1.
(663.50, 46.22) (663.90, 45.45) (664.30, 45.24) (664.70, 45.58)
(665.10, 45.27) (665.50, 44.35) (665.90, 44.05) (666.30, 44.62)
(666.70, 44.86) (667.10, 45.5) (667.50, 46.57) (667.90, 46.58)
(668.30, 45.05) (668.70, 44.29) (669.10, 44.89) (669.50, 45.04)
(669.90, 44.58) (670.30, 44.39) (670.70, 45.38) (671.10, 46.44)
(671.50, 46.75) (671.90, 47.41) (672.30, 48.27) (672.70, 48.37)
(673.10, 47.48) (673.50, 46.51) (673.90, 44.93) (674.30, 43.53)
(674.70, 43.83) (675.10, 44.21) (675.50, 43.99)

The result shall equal 1.00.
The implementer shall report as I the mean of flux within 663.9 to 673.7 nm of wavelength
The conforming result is 45.7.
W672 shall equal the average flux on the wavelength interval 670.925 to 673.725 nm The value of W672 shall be 47.3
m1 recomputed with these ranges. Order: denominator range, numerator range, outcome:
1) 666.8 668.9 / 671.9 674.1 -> 1.03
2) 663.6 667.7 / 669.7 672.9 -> 1.03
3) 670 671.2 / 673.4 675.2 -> 0.98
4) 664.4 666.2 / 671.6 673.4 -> 1.07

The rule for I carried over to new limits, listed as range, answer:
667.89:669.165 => 45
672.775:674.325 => 46.1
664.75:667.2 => 44.8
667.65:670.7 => 45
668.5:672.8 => 45.9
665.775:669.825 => 45.1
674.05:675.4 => 43.9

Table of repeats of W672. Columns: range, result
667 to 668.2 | 46.2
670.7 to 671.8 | 46.4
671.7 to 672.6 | 47.9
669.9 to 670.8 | 44.8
